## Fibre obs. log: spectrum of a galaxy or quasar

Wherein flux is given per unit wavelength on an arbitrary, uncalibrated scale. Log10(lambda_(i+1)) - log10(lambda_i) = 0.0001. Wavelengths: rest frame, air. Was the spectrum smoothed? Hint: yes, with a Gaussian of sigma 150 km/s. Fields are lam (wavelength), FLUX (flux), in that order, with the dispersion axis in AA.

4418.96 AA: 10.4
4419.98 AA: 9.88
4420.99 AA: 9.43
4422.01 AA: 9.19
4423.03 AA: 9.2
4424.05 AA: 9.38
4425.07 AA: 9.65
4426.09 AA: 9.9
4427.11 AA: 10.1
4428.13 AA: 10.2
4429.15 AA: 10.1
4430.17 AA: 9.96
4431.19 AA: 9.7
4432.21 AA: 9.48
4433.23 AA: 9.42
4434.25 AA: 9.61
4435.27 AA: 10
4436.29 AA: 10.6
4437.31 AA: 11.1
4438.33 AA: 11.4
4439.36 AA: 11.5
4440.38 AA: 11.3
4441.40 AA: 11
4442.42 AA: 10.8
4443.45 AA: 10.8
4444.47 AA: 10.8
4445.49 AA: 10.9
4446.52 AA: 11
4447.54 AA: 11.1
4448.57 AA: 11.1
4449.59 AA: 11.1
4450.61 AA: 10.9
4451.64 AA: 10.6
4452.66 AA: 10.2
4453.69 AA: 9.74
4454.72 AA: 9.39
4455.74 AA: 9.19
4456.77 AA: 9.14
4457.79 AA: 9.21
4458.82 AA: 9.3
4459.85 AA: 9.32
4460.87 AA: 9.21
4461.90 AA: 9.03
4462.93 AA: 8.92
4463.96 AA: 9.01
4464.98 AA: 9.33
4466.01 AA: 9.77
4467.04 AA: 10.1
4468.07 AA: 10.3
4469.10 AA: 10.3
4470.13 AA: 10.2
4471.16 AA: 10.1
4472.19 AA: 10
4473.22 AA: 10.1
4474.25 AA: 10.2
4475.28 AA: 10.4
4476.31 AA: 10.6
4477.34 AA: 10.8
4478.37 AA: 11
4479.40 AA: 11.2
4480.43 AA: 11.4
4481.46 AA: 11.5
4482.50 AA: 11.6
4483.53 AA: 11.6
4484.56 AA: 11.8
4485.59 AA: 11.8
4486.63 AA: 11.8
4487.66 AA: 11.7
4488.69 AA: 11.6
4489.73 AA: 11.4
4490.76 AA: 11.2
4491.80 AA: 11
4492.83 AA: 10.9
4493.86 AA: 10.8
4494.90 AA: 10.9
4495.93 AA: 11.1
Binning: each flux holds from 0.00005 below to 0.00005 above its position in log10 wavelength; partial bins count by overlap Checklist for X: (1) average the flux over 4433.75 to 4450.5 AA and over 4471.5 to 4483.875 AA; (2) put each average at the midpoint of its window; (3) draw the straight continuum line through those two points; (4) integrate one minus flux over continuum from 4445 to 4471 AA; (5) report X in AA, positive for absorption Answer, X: 2.2 AA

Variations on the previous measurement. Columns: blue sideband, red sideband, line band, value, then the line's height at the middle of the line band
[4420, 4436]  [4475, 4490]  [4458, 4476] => 1.91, 10.9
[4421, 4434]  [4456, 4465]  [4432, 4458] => -2.94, 9.4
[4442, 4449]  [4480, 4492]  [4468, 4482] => 0.97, 11.4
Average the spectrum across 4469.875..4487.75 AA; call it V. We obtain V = 11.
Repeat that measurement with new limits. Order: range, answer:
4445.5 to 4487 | 10.3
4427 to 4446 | 10.5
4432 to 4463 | 10.3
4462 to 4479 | 10.1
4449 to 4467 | 9.63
